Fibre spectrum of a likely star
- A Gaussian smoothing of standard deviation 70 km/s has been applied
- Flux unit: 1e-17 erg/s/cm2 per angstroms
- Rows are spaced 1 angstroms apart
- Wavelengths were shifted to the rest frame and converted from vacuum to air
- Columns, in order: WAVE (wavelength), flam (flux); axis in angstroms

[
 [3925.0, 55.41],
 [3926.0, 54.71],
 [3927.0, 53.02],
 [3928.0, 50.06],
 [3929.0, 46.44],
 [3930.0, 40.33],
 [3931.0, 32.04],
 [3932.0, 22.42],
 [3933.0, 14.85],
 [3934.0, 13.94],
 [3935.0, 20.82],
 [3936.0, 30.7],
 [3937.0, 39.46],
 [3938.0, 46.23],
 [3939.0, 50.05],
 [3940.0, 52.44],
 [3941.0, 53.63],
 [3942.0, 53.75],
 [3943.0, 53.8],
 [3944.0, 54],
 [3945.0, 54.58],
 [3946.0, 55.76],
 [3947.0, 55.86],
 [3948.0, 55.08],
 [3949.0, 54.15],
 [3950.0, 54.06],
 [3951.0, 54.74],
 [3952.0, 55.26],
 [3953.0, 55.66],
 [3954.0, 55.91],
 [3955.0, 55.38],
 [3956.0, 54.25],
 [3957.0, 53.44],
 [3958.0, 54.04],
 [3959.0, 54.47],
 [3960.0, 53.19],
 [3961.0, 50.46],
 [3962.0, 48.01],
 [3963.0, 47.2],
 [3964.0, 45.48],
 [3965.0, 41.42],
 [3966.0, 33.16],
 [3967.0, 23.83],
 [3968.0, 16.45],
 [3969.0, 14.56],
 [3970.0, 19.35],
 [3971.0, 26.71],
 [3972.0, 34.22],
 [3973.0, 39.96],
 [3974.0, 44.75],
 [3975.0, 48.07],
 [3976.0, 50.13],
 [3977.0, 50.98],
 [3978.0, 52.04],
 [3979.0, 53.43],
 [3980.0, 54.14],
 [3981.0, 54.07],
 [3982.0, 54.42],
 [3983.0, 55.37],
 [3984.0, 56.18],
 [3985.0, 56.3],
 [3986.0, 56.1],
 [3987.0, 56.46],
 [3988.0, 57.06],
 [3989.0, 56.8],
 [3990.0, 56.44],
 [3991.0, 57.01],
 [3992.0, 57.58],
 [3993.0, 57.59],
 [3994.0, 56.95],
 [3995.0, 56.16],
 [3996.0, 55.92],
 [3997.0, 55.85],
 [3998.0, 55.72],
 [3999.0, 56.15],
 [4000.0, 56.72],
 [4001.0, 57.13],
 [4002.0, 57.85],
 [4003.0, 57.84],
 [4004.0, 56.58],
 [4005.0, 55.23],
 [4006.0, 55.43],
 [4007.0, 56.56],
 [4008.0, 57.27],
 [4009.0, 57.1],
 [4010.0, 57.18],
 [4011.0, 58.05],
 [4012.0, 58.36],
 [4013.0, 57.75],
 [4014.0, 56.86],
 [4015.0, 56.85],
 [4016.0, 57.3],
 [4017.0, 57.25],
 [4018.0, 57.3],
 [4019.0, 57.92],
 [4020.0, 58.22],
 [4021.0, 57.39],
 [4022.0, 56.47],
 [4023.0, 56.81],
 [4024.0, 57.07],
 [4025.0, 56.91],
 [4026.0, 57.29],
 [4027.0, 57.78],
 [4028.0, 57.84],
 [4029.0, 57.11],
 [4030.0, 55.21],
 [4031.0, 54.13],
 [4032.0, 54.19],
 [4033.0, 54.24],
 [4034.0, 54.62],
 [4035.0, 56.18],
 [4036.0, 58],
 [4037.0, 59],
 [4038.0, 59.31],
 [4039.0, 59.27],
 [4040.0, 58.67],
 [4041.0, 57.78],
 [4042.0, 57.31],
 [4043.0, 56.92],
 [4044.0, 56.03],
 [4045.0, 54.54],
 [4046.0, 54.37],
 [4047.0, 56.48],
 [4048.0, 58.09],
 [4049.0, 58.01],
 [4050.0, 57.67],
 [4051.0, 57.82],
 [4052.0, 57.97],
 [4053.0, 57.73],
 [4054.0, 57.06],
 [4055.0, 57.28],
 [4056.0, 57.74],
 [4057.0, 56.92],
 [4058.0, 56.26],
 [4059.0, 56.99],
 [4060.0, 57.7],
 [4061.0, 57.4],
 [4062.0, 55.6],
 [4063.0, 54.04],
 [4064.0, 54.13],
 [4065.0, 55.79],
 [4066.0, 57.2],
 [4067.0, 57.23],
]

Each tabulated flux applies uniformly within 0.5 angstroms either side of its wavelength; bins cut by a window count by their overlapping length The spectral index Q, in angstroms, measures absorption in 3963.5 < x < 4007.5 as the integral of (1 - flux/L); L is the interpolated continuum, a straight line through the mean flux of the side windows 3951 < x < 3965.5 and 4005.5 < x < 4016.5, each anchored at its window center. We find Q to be 4.4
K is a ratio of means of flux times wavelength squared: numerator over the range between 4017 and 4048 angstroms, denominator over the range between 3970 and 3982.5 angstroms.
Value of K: 1.3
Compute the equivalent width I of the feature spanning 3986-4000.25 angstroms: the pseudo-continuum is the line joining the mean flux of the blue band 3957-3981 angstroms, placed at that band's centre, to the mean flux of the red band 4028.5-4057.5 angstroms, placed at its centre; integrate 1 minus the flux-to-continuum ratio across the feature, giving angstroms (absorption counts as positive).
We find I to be -2.9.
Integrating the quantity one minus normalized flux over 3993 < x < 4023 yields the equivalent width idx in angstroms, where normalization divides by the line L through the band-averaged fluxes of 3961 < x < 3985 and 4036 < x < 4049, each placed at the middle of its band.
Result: -4.26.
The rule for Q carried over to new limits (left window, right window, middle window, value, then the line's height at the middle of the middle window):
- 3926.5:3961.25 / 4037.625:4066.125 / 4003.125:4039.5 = -1.86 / 54.2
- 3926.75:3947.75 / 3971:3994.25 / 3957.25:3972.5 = 3.29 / 48.5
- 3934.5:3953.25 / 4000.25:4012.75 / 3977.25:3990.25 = -0.17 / 54.5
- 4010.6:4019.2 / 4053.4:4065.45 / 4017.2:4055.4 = -0.02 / 57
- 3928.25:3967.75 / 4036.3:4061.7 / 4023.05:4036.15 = -0.25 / 55.1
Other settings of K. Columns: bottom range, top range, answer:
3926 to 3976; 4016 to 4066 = 1.36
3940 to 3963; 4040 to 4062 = 1.11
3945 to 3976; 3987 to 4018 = 1.28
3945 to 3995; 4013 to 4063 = 1.20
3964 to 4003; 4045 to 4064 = 1.21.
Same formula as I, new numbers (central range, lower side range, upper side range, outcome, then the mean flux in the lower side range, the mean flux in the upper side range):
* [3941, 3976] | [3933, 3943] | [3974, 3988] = -0.8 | 39.5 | 53.5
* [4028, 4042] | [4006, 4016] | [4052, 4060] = 0.1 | 57.2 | 57.2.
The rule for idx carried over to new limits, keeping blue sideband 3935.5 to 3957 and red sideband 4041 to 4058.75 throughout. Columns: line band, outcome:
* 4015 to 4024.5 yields -0.29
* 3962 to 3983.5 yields 4.96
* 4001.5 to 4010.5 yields -0.30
